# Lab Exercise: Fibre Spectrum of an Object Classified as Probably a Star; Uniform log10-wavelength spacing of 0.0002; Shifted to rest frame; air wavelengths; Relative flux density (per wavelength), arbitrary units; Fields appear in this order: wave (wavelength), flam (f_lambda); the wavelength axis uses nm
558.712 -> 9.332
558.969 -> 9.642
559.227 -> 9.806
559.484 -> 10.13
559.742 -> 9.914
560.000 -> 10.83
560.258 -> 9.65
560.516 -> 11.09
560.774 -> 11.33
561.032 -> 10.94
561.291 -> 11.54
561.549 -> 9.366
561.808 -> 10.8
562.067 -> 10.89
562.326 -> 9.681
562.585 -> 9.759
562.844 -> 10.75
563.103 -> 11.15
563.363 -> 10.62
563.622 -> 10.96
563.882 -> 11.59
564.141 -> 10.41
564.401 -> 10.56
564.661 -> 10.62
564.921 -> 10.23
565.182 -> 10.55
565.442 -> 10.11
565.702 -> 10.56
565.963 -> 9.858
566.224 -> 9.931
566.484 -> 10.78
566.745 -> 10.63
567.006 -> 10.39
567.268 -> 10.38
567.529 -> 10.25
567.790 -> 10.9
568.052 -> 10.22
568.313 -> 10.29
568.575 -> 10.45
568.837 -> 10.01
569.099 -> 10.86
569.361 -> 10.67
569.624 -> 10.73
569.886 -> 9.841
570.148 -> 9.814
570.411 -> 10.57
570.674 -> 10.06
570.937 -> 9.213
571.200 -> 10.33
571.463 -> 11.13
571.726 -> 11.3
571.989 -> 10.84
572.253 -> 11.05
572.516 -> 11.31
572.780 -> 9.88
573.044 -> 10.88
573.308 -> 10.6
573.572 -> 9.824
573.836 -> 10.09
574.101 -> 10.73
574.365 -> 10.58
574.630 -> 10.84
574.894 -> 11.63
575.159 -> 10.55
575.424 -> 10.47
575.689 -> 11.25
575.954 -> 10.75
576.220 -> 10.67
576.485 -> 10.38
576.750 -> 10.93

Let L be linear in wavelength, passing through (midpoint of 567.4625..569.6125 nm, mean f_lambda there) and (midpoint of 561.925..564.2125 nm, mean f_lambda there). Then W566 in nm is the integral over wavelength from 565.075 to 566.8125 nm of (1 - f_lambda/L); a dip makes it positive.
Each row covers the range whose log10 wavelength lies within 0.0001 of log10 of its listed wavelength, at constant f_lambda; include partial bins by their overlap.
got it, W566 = 0.04 nm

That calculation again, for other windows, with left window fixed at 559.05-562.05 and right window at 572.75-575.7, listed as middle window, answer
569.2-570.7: 0.04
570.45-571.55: 0.04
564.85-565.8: 0.02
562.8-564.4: -0.06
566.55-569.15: 0.03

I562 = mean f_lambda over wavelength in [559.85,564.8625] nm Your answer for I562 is 10.7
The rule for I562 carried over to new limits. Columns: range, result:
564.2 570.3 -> 10.4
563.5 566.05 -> 10.6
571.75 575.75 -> 10.7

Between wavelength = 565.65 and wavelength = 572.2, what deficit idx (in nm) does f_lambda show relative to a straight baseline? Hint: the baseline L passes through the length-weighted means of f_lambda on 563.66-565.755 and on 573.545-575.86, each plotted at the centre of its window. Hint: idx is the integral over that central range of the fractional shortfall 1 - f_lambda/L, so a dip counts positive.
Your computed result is 0.15 nm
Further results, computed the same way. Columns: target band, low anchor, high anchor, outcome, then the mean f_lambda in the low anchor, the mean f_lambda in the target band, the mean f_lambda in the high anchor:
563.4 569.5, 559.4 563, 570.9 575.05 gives 0.05 nm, 10.5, 10.5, 10.7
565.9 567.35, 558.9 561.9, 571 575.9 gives 0.03 nm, 10.4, 10.3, 10.7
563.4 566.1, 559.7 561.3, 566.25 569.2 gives 0.01 nm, 10.7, 10.5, 10.4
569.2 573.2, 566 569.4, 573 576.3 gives 0.01 nm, 10.4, 10.5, 10.7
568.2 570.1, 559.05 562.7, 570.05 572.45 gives 0.02 nm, 10.4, 10.4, 10.5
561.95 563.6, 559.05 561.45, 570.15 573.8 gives 0.01 nm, 10.5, 10.5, 10.5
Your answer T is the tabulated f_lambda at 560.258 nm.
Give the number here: 9.65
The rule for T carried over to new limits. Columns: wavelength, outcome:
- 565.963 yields 9.858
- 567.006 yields 10.39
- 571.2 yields 10.33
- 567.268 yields 10.38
